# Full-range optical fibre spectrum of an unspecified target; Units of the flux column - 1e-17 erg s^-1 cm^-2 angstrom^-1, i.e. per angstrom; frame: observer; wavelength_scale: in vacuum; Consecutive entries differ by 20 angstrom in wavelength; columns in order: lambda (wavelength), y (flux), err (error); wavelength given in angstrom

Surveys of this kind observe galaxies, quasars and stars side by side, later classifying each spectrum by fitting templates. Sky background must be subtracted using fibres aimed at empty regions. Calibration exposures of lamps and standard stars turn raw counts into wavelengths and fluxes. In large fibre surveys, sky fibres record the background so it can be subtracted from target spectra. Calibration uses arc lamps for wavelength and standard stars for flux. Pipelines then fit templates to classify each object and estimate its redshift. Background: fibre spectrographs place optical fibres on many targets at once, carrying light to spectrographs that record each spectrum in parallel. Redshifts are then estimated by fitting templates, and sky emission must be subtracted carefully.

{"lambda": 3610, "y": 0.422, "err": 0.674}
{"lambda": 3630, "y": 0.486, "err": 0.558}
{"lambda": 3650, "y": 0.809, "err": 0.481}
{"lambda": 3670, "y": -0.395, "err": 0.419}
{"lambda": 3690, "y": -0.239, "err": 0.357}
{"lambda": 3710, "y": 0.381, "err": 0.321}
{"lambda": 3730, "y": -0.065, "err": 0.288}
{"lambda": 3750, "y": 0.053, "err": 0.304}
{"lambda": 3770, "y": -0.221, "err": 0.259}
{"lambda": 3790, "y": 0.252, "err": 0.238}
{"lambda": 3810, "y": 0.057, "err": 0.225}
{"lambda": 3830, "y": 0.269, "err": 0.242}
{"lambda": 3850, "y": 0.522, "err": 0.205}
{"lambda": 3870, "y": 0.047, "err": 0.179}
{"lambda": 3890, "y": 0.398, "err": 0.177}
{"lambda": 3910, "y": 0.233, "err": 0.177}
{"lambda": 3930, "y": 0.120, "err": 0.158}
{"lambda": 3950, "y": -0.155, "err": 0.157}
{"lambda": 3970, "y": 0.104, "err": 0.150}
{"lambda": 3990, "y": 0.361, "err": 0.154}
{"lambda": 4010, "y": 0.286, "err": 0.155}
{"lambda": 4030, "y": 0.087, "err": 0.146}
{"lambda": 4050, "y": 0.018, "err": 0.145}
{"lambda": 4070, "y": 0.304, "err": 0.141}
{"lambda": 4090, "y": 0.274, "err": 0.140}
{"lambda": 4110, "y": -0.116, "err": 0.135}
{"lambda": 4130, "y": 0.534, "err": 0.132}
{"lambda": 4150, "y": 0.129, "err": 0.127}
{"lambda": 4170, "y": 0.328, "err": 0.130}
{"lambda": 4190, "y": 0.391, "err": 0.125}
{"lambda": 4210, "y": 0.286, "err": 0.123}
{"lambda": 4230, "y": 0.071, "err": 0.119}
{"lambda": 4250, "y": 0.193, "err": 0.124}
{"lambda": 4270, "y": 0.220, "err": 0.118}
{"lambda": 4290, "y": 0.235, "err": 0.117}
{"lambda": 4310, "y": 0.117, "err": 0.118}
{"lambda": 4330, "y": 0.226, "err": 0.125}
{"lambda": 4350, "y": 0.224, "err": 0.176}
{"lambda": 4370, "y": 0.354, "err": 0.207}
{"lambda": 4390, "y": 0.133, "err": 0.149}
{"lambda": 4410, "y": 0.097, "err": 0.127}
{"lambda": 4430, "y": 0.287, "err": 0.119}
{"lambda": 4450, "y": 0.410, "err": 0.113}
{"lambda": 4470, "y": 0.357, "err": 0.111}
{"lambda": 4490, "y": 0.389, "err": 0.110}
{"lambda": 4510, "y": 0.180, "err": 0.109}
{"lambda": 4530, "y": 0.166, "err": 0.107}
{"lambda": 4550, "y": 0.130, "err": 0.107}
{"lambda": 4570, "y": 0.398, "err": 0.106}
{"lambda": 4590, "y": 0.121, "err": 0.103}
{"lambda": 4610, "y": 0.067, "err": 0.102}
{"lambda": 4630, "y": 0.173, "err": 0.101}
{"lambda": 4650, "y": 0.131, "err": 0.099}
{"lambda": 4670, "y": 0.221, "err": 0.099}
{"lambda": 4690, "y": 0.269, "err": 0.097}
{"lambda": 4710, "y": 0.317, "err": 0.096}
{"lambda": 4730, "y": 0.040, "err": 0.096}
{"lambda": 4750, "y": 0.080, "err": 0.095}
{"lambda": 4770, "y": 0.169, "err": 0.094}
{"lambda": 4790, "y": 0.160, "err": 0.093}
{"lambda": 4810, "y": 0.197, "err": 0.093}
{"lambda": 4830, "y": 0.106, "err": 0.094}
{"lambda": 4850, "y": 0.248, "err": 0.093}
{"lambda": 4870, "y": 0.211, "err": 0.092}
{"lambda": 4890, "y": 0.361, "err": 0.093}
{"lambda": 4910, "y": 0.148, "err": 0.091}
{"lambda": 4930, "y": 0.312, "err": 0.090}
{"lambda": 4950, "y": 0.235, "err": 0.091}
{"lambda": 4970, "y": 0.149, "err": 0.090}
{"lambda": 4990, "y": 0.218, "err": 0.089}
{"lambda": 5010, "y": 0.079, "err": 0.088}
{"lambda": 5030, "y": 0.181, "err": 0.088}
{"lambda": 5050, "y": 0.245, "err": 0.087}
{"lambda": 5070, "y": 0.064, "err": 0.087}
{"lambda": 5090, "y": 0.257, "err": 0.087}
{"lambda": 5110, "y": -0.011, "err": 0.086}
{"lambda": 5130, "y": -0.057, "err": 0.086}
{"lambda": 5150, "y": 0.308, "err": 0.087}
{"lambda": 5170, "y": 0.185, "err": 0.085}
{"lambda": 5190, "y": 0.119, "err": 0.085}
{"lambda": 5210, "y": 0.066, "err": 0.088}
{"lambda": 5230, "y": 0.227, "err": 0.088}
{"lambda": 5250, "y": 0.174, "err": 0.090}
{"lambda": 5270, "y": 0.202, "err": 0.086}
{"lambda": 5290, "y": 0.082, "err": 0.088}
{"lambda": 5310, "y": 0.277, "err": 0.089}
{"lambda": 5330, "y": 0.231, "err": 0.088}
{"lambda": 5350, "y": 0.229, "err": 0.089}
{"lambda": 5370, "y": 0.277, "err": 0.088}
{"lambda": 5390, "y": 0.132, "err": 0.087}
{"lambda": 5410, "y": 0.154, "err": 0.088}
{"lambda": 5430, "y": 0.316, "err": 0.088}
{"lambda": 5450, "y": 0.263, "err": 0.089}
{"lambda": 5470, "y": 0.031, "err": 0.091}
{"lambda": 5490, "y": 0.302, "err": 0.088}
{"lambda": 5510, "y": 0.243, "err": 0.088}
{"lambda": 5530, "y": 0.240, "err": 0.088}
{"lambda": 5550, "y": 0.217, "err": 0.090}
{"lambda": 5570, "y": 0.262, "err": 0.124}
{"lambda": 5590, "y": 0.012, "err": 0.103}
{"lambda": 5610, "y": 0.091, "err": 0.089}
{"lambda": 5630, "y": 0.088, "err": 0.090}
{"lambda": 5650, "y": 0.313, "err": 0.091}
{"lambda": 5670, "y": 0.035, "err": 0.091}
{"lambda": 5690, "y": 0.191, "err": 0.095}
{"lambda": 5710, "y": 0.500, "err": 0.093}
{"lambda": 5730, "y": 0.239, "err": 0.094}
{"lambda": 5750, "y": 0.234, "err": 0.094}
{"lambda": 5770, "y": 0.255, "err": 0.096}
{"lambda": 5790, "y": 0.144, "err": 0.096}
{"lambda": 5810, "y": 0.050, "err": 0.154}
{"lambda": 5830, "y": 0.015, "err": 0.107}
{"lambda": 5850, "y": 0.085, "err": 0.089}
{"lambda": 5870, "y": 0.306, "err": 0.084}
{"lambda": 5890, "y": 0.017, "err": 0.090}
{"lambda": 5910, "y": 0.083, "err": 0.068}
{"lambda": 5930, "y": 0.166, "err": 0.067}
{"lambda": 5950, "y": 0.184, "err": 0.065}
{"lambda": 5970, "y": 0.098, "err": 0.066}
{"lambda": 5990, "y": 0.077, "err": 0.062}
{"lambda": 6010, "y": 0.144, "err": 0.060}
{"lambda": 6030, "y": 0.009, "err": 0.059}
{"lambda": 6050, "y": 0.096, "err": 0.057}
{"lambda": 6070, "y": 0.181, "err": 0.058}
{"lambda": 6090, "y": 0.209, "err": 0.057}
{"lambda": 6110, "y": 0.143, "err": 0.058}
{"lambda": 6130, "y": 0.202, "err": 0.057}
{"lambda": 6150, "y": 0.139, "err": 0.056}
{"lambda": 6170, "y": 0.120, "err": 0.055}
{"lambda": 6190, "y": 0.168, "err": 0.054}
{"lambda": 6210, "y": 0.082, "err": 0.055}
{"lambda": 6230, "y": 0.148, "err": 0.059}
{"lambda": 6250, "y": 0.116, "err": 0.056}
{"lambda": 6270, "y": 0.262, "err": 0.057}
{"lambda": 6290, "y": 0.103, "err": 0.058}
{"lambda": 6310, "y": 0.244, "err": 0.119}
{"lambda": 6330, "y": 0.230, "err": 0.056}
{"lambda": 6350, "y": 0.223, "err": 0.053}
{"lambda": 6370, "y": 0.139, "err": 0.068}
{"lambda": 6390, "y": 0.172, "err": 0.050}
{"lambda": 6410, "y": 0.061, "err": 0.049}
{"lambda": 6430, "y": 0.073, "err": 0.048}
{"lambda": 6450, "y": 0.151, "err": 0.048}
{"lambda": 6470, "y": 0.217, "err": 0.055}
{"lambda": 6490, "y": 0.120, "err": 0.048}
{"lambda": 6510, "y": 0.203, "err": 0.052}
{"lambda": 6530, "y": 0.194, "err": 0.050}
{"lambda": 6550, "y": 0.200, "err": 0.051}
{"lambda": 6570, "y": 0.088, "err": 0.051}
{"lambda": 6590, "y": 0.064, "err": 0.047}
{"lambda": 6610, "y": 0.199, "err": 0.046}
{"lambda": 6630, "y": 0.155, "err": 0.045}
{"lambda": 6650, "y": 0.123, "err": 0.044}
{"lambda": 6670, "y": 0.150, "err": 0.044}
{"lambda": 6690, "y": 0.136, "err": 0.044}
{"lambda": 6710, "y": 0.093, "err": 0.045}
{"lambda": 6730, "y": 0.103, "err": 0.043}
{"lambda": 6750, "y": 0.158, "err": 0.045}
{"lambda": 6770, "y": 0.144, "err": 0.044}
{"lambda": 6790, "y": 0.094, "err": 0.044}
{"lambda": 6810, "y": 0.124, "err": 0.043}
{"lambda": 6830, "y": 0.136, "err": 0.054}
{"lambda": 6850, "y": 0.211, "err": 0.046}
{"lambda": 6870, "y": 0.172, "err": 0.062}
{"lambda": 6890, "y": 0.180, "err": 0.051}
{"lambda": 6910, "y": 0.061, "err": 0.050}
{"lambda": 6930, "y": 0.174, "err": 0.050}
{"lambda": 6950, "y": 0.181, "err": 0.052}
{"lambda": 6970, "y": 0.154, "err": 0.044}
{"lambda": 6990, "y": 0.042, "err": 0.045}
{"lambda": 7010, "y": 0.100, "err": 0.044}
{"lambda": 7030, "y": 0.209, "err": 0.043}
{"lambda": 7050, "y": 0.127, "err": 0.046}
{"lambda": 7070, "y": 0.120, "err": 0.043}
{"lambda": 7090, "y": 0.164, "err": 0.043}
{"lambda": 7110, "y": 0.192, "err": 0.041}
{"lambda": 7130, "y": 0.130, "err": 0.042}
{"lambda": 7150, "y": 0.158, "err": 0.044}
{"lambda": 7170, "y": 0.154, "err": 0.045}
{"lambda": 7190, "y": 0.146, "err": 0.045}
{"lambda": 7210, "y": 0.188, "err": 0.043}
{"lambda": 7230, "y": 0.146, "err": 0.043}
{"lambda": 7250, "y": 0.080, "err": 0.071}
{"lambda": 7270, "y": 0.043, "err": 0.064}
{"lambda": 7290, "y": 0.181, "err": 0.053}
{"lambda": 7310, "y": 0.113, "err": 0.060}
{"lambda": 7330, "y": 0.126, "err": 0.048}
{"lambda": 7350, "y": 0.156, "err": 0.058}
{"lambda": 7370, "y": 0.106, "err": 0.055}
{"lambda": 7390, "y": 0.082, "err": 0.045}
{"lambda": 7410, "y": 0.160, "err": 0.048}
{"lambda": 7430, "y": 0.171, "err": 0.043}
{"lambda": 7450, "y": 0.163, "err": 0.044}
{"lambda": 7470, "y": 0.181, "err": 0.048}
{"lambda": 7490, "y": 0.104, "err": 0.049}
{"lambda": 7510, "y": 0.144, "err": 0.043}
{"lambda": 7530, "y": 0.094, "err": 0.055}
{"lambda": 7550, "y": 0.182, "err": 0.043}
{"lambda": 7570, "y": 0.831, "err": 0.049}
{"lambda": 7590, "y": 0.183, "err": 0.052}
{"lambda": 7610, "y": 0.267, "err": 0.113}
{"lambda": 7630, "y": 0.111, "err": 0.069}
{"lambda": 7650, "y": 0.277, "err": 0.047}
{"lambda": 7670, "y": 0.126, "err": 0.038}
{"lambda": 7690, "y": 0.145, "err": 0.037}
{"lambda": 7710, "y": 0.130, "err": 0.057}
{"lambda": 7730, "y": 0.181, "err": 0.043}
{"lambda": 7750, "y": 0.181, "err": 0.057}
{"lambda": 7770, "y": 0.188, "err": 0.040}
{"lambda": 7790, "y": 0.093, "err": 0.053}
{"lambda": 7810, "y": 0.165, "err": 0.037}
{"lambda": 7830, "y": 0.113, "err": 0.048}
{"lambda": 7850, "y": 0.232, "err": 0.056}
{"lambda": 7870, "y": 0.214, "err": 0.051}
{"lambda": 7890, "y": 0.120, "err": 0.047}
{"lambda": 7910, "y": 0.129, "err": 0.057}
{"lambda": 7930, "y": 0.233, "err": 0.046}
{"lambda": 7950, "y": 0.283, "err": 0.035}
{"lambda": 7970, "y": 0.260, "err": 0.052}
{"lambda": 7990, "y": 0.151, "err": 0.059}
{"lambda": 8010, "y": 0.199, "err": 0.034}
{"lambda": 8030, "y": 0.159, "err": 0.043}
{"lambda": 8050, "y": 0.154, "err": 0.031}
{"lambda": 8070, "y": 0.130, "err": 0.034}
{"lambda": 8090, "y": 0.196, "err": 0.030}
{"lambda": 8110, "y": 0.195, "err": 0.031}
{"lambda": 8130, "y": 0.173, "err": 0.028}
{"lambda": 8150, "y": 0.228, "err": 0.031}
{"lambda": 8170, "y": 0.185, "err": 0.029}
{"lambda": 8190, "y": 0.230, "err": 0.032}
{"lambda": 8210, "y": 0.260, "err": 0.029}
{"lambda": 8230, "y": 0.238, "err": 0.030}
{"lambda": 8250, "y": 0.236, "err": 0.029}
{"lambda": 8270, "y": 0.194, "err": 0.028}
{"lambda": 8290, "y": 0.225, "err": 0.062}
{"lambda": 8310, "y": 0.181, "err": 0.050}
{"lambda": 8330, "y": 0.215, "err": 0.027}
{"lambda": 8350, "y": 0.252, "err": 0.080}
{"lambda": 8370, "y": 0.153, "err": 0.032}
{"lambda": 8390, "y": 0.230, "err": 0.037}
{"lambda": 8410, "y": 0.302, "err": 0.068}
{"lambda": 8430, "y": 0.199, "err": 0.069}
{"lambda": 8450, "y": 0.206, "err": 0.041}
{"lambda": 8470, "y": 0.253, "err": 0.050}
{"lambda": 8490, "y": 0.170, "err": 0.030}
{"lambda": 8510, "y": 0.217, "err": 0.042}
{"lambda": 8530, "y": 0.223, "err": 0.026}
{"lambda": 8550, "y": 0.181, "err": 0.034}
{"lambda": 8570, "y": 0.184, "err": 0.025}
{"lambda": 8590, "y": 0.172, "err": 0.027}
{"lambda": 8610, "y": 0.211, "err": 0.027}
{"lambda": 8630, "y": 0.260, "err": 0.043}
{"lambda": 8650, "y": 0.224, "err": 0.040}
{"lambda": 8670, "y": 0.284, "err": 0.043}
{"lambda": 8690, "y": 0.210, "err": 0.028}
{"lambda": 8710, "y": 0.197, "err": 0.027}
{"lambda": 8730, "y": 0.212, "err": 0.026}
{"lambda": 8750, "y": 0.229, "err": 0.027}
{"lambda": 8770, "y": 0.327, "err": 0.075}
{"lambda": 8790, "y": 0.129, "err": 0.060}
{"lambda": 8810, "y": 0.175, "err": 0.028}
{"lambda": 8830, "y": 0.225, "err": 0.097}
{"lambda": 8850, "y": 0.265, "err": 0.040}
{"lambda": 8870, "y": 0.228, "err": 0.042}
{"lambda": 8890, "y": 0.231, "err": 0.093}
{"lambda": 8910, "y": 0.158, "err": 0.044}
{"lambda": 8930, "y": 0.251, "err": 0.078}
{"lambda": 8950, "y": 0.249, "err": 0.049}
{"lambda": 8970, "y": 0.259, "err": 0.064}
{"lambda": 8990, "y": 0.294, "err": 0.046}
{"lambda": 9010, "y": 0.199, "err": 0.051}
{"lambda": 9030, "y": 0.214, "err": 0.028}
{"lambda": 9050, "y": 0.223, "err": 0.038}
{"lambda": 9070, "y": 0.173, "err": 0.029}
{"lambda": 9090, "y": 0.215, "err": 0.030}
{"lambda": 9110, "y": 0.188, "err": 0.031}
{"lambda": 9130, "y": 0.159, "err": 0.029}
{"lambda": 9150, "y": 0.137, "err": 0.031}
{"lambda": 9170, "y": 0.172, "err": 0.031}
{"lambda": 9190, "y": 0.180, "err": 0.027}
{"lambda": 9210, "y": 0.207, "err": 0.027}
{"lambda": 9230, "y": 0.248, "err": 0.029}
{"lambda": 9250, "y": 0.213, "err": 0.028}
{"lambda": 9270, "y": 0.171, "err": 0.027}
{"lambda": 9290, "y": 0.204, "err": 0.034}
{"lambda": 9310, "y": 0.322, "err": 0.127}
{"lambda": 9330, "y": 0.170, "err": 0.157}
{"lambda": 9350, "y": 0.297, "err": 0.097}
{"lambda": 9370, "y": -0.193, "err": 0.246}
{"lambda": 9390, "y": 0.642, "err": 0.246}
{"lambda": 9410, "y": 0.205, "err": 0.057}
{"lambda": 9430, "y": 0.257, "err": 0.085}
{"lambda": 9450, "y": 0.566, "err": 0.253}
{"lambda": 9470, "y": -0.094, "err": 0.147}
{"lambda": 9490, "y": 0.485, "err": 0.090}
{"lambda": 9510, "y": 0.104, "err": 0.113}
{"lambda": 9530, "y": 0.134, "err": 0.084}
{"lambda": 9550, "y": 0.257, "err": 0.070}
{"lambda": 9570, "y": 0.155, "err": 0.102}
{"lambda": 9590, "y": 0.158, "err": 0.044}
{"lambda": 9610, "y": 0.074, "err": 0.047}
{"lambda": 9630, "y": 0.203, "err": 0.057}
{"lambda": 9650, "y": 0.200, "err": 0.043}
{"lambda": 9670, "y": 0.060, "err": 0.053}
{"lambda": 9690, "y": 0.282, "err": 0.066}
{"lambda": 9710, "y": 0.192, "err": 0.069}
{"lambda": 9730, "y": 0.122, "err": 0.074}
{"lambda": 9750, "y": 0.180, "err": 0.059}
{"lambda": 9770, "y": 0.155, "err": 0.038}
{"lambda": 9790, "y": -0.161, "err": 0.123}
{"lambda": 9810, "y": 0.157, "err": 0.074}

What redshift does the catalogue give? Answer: 1.03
